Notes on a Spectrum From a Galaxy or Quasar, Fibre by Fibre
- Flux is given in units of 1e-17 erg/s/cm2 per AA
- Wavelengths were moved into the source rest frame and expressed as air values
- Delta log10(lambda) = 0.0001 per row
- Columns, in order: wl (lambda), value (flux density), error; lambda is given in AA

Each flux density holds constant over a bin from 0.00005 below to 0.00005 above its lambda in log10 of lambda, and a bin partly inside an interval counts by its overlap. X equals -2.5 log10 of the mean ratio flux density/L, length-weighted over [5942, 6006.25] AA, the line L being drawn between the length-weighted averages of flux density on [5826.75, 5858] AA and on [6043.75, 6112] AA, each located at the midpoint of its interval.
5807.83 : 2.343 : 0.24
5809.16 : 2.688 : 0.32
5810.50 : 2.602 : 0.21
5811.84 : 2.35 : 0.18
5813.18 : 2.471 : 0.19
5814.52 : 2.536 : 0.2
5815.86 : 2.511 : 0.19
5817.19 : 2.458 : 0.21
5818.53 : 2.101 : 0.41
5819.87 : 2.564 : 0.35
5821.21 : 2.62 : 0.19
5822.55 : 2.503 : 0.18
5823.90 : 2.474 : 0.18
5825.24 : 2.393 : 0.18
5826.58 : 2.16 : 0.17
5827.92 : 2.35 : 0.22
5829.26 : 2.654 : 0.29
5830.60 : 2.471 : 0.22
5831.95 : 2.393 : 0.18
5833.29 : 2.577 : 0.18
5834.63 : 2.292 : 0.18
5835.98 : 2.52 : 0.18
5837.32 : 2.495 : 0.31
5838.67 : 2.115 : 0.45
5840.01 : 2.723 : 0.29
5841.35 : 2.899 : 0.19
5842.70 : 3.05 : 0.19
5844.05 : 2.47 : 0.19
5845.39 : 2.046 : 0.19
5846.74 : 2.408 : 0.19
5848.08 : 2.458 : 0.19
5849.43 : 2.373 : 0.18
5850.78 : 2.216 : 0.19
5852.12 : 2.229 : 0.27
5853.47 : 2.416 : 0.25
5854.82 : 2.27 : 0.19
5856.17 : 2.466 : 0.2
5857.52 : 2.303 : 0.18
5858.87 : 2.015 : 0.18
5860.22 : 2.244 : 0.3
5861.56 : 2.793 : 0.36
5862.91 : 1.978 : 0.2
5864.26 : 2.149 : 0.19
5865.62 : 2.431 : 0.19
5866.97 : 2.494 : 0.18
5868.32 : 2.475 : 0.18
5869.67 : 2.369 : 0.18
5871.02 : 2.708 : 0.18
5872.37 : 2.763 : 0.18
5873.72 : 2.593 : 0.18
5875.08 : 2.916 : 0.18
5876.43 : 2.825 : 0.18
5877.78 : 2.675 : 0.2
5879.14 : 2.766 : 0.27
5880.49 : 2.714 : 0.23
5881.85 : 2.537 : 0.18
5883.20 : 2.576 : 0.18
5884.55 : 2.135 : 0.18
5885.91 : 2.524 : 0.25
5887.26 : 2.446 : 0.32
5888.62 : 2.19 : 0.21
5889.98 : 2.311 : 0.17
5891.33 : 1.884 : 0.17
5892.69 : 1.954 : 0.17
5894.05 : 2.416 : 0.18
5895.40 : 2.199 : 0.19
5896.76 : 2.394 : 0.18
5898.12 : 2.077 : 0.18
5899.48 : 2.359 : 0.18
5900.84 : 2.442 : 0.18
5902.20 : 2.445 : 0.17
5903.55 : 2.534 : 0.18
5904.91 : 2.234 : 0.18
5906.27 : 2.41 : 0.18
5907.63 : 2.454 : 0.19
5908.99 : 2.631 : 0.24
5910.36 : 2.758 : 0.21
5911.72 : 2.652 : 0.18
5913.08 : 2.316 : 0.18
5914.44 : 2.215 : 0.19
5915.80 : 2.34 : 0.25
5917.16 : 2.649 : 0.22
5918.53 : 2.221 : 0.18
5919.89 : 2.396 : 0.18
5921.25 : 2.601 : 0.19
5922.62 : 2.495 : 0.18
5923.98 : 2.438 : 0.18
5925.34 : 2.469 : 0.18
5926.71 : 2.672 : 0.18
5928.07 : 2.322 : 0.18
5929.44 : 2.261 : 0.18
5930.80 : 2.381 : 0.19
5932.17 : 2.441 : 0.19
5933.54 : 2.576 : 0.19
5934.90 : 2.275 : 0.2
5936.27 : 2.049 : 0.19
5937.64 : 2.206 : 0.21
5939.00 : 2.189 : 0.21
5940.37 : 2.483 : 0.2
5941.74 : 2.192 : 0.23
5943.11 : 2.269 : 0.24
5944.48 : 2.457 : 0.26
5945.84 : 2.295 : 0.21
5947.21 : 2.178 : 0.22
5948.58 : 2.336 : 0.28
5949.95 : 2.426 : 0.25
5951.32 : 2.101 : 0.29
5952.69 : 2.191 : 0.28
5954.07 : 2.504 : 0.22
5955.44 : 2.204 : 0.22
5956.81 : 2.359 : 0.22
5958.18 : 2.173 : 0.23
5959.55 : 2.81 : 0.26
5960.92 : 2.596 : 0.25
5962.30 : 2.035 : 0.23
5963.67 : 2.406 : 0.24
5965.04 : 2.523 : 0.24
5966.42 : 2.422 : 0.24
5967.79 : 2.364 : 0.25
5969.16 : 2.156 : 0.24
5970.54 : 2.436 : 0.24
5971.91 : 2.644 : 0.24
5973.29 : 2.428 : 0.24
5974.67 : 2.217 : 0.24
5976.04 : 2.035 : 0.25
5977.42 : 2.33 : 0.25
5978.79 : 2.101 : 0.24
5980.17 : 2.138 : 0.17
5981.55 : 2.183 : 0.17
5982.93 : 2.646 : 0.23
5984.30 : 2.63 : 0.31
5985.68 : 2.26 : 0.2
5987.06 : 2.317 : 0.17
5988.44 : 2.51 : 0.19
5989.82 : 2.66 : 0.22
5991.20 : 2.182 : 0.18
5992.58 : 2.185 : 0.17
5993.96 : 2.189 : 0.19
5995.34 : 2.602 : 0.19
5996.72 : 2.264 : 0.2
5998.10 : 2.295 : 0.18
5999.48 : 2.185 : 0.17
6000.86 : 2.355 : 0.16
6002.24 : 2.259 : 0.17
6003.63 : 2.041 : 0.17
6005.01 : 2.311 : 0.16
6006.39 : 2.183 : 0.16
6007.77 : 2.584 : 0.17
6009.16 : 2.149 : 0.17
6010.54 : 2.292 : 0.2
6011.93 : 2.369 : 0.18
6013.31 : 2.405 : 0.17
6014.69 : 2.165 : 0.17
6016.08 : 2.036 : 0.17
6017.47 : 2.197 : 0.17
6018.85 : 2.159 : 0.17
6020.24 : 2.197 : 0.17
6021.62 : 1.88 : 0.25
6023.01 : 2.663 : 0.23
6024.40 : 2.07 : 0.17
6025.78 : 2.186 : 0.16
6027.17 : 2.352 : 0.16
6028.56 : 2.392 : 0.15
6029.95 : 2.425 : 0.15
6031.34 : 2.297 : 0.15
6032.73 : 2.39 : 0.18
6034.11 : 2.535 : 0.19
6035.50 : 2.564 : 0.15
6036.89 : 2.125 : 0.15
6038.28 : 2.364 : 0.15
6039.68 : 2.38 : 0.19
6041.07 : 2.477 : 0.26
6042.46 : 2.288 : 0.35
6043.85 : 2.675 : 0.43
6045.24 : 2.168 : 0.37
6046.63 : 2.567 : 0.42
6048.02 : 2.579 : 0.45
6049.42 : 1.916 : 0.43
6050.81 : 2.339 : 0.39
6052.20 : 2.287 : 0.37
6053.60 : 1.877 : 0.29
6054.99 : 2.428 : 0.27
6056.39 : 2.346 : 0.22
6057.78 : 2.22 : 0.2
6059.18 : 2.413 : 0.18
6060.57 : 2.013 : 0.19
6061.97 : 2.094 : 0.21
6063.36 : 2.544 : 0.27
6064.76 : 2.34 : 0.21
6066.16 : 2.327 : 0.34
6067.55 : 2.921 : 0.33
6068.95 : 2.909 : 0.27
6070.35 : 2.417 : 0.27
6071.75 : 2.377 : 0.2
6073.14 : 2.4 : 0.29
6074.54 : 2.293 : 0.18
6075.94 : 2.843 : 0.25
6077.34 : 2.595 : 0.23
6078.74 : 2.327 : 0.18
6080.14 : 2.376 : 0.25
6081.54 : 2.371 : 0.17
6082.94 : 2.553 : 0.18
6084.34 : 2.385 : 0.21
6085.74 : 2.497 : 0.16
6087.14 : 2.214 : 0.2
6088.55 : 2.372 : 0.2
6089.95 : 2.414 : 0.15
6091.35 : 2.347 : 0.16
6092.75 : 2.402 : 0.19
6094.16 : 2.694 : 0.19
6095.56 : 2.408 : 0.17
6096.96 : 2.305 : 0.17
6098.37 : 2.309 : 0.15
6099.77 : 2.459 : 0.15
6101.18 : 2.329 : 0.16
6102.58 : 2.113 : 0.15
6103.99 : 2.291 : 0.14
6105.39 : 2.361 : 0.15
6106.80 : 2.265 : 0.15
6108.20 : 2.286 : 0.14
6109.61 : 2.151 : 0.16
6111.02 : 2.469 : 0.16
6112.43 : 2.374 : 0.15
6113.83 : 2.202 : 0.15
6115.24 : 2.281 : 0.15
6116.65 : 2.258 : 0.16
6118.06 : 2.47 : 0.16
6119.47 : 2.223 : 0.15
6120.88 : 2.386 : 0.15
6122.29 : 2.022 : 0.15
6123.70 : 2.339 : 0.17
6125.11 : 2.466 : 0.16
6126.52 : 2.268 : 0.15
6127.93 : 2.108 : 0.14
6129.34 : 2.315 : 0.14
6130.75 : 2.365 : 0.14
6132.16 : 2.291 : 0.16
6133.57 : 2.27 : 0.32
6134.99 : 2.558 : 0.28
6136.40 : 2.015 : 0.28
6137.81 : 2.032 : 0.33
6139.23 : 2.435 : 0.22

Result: 0.03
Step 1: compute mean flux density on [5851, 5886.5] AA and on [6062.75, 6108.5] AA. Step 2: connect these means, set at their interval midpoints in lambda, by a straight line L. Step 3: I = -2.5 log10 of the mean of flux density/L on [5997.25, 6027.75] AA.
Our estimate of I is 0.093 mag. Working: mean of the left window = 2.47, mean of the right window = 2.43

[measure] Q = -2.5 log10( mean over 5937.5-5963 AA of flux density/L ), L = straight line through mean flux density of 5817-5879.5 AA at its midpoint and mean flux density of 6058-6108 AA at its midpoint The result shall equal 0.05 mag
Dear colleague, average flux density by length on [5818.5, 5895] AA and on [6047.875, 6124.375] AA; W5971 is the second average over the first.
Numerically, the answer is 1.0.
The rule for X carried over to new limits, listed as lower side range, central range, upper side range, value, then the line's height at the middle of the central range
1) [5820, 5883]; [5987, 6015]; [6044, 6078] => 0.05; 2.41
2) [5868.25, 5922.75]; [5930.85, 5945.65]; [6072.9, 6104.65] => 0.06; 2.44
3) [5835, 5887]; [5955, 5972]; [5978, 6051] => -0.01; 2.37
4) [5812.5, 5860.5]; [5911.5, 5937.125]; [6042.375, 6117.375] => 0.00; 2.41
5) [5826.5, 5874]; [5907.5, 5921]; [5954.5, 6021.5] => -0.04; 2.38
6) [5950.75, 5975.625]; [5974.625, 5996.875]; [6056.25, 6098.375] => 0.02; 2.37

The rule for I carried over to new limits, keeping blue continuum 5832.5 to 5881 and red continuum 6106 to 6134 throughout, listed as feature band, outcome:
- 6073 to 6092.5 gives -0.05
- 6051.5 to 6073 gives -0.02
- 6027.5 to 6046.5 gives -0.02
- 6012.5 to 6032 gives 0.05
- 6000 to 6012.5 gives 0.04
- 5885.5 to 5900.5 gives 0.09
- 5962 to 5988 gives 0.03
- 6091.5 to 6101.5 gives -0.05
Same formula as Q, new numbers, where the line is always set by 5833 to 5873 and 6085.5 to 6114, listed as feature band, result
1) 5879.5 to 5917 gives 0.01 mag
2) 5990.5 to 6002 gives 0.04 mag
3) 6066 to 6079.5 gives -0.09 mag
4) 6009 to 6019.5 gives 0.07 mag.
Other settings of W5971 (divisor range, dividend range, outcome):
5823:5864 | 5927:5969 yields 0.97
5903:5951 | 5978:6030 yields 0.96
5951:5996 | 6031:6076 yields 1.01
